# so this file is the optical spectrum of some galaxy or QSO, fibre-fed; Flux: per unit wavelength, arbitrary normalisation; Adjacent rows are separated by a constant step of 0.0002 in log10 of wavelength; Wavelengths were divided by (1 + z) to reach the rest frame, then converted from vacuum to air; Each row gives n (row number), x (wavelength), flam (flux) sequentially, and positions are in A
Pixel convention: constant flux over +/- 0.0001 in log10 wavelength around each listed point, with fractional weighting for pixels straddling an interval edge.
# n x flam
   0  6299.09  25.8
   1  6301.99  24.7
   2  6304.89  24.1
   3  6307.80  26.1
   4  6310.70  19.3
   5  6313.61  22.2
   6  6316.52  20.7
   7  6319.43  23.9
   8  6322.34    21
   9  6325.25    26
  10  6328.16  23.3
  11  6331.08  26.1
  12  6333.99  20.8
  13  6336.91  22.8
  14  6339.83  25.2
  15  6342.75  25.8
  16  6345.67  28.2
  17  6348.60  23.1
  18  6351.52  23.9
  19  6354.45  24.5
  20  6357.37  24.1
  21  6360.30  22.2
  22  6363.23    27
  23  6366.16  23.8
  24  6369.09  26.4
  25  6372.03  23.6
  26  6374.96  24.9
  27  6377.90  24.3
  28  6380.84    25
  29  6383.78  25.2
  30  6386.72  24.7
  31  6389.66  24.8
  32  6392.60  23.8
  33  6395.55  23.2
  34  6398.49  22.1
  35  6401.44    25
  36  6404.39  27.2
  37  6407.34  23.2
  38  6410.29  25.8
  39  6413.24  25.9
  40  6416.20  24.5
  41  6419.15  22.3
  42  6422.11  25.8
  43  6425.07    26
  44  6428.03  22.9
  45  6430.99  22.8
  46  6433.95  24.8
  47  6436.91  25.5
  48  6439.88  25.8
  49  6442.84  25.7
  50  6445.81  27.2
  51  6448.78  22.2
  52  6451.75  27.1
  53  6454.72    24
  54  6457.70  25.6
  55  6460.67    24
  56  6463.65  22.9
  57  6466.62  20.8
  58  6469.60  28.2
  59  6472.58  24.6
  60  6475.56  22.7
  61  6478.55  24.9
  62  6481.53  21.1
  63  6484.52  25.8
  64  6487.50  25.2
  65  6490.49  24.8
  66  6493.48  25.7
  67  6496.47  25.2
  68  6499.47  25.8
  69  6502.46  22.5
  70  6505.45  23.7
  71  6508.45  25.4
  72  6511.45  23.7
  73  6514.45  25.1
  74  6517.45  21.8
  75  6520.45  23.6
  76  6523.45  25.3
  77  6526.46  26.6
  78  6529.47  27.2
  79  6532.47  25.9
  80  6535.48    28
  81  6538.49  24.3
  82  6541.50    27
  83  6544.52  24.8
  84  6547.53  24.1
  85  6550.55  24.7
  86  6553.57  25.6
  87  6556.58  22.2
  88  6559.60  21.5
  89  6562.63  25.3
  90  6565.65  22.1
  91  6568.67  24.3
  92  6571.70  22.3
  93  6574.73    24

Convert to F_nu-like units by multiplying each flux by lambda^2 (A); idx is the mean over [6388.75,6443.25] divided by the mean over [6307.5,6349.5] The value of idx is 1.07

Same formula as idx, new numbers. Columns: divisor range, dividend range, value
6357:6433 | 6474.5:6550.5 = 1.05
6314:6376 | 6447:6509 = 1.05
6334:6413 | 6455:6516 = 1.03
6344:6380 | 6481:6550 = 1.06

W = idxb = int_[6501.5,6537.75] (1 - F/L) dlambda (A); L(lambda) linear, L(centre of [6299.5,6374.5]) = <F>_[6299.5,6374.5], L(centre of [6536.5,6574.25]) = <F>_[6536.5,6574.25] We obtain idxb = -1.32 A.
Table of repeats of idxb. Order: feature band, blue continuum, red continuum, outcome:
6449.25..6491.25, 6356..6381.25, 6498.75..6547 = 0.9 A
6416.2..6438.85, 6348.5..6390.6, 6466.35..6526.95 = 0.1 A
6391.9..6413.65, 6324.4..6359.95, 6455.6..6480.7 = -0.2 A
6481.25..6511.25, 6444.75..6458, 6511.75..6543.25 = 0.8 A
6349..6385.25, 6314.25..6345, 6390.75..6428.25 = -0.7 A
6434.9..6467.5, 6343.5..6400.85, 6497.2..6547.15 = 0.1 A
